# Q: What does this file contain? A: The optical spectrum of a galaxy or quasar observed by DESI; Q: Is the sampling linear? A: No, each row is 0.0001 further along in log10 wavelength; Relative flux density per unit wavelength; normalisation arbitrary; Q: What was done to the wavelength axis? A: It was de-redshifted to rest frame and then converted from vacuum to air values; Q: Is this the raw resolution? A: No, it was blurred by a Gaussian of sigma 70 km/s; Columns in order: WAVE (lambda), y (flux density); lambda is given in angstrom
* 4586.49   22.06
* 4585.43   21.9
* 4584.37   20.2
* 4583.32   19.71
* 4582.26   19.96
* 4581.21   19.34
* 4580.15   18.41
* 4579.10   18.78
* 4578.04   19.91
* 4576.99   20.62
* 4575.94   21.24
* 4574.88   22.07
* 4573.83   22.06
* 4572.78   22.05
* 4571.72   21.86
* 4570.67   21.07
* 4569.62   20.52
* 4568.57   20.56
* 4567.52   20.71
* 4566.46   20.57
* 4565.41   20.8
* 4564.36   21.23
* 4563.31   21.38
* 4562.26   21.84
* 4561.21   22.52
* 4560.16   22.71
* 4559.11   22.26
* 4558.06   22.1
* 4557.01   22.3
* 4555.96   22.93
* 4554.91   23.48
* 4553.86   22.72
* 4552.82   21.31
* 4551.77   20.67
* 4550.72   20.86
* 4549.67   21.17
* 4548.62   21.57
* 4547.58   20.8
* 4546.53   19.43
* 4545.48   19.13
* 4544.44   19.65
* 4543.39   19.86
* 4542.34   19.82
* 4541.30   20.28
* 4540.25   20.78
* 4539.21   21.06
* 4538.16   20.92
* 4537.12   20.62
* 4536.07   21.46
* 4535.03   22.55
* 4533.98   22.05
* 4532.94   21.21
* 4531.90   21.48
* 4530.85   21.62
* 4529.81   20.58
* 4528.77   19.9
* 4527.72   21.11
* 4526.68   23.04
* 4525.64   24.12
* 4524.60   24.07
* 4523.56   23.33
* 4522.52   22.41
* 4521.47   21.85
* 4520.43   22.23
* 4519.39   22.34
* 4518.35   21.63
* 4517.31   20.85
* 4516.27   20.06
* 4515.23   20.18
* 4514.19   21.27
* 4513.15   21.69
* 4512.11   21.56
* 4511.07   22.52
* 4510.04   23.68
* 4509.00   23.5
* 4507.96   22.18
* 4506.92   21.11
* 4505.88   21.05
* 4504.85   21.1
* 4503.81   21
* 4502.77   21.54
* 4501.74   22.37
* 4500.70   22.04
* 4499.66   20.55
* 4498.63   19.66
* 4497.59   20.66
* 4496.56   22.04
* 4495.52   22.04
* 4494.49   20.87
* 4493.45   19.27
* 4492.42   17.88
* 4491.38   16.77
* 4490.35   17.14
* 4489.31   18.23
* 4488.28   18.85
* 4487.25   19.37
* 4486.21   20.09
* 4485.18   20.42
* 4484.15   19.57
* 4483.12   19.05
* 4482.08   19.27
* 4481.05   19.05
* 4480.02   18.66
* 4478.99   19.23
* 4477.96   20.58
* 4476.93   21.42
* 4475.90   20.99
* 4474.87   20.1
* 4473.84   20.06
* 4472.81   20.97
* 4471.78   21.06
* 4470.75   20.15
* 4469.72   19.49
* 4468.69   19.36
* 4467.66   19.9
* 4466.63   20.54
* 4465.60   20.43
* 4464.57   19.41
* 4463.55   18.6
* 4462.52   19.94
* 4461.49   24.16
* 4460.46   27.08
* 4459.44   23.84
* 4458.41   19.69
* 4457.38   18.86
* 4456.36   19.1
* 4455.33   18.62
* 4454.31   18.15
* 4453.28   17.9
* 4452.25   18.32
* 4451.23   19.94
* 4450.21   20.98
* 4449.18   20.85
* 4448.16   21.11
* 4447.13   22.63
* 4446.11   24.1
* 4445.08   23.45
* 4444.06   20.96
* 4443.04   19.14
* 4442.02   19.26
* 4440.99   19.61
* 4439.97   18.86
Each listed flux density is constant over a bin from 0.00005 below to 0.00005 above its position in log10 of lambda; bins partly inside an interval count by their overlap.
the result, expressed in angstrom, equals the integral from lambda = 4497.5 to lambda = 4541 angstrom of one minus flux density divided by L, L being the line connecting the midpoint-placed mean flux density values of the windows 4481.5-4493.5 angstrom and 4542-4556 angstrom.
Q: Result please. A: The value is -3.9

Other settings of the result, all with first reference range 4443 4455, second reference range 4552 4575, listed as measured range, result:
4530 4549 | 0.66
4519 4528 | -0.59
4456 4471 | 0.05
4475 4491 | 1.17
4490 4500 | 0.66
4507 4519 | -0.25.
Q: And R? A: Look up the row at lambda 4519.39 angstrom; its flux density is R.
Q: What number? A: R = 22.34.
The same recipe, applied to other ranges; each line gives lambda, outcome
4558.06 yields 22.1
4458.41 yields 19.69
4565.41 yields 20.8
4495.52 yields 22.04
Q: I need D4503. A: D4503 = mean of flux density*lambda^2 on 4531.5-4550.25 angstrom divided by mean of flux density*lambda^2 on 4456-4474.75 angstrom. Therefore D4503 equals 1.0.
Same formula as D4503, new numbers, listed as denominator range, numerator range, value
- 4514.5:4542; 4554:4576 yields 1.02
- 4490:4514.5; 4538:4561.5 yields 1.03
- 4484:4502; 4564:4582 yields 1.08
